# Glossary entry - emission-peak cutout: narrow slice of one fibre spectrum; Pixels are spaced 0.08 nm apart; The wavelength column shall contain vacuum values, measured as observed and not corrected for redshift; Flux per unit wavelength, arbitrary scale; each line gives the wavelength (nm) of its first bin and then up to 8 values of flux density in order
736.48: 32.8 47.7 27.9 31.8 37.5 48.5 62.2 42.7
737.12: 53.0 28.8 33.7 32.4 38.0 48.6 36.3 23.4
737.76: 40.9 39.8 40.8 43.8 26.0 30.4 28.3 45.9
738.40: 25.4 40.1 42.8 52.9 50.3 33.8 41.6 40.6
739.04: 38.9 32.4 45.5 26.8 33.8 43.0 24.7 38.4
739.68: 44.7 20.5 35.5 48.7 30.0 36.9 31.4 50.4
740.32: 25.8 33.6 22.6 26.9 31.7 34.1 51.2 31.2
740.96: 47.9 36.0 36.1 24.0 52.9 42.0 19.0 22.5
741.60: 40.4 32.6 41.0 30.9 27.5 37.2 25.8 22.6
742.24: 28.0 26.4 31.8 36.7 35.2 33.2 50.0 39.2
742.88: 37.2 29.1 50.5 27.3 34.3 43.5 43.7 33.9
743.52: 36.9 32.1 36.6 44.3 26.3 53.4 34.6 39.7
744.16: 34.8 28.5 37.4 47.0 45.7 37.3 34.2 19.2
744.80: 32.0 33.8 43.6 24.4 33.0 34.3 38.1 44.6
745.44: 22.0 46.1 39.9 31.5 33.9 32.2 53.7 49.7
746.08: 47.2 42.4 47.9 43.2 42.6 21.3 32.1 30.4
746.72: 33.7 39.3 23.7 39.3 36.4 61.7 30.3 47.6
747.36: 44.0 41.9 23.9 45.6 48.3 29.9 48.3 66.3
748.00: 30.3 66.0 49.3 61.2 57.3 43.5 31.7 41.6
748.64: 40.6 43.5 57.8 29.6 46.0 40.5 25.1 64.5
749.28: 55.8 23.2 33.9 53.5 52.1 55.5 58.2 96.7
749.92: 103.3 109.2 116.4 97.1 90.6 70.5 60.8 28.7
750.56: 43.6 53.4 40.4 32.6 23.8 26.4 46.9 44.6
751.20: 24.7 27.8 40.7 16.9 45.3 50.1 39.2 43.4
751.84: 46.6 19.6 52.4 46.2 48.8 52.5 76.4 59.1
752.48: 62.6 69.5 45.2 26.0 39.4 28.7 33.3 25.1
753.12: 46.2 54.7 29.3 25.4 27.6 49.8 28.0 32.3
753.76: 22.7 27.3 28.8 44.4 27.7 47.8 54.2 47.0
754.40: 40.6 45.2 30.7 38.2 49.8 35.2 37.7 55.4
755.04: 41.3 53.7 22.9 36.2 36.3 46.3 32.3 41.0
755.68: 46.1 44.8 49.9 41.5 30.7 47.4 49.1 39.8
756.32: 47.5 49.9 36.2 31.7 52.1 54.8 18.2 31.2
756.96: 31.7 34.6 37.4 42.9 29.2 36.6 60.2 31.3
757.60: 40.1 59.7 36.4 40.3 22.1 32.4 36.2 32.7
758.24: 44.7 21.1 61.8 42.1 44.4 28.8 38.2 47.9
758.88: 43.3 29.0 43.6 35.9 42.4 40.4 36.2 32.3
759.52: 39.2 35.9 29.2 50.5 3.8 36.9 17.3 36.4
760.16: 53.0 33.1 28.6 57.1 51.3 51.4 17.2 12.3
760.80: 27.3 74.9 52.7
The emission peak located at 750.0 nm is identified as H-alpha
